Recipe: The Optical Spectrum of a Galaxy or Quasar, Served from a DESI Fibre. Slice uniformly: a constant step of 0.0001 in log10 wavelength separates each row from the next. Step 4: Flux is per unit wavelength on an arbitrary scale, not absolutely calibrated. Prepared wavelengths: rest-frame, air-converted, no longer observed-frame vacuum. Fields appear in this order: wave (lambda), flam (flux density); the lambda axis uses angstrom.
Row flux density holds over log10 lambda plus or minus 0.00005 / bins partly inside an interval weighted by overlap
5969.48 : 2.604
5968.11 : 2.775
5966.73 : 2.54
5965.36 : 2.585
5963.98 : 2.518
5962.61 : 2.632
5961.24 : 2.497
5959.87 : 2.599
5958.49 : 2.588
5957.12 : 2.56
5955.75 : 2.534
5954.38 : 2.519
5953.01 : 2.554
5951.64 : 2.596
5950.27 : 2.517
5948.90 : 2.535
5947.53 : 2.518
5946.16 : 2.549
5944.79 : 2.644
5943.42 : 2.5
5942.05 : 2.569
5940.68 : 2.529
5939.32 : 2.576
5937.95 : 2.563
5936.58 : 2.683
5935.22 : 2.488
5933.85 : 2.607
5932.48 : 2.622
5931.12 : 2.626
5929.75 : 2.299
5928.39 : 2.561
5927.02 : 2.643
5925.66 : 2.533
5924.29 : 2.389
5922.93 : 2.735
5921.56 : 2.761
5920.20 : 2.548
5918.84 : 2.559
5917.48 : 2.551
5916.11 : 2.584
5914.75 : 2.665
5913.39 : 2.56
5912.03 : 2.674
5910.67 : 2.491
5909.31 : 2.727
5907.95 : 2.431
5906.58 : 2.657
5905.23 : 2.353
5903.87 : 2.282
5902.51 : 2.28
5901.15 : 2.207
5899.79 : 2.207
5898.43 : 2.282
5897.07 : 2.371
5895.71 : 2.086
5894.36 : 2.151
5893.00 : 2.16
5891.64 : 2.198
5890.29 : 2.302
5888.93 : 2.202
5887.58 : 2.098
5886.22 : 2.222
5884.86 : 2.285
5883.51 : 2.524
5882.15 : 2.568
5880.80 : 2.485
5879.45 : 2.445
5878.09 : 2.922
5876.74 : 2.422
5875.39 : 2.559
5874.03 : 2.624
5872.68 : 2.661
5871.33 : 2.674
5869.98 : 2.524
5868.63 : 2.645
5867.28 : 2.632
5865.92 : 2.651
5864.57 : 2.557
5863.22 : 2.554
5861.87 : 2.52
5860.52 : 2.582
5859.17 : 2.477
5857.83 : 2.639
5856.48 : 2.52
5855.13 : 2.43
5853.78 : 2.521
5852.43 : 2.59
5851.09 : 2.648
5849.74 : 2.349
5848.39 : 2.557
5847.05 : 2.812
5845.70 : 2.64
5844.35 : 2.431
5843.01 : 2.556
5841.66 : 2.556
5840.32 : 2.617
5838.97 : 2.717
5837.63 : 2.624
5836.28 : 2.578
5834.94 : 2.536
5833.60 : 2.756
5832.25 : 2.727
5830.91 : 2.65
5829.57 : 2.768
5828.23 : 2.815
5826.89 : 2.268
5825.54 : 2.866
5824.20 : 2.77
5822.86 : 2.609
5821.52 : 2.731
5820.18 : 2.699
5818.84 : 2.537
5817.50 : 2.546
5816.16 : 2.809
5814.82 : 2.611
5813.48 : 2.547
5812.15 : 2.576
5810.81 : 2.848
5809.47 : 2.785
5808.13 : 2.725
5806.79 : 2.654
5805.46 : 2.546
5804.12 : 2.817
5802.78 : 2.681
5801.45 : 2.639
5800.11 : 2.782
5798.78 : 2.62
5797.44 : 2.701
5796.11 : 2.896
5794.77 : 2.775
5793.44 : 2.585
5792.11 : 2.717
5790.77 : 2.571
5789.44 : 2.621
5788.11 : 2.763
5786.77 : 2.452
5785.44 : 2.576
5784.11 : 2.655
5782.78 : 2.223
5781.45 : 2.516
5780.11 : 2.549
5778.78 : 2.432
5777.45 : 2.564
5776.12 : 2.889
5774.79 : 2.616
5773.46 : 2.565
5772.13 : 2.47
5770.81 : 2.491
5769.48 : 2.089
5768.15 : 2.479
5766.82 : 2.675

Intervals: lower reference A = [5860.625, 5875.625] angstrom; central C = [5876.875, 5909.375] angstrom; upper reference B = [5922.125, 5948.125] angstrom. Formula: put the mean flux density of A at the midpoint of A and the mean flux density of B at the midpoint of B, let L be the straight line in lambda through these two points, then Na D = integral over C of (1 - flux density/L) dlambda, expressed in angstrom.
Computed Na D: 3.0 angstrom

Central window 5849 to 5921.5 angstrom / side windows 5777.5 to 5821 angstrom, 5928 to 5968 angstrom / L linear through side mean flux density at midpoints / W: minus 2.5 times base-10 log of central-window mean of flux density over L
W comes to 0.05 mag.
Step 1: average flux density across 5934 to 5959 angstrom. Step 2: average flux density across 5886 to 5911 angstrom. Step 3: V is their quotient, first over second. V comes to 1.1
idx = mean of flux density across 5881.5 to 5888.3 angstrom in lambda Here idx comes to 2.34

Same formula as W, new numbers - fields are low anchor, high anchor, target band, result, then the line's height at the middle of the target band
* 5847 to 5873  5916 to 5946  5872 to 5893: 0.063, 2.57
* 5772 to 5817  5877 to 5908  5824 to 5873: -0.056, 2.47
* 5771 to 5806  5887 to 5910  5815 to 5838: -0.065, 2.51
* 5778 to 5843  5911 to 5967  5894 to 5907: 0.137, 2.59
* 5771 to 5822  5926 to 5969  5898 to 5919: 0.049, 2.58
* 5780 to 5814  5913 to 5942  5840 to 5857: 0.027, 2.62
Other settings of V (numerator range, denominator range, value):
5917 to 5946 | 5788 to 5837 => 0.96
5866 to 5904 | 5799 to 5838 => 0.90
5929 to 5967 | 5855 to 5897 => 1.04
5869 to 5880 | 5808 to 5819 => 0.98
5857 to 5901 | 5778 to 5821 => 0.93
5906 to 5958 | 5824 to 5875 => 0.99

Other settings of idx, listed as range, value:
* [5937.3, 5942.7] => 2.56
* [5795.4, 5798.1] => 2.8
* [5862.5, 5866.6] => 2.58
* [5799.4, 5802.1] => 2.71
